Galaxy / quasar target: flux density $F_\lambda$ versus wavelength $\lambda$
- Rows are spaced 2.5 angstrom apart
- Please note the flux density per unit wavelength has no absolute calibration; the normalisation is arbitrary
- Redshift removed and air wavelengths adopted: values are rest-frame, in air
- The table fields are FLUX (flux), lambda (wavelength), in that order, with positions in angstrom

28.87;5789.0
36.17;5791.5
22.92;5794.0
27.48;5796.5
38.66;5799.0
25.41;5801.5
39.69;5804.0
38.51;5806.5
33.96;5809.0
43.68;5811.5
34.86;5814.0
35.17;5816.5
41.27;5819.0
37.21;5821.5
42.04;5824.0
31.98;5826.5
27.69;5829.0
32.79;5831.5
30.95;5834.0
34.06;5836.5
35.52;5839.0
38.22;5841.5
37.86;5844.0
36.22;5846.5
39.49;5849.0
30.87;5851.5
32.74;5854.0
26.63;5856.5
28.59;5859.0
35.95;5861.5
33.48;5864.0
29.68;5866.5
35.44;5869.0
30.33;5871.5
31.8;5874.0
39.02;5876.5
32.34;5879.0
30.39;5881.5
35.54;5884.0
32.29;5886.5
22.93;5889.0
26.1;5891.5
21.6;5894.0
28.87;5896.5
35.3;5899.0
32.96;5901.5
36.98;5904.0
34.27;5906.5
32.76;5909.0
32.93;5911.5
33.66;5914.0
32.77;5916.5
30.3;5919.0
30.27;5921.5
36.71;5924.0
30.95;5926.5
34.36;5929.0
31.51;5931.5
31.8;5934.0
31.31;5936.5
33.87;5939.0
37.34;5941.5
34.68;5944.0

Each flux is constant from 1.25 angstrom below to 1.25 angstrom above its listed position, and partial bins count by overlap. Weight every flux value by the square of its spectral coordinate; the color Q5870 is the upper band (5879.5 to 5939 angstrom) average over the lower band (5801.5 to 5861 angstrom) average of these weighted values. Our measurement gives 0.93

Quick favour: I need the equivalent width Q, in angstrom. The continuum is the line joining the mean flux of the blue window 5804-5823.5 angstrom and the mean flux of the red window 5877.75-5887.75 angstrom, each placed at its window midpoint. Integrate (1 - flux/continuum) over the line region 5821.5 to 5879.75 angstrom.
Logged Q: 2.4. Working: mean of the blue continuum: 38.1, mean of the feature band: 33.7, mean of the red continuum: 32.6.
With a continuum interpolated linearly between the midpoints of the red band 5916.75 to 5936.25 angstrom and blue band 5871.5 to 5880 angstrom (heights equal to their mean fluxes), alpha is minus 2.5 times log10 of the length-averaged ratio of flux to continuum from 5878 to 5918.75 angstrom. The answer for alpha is 0.06 mag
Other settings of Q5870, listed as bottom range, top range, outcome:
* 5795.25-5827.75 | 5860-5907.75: 0.90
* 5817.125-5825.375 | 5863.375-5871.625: 0.83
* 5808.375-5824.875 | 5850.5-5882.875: 0.85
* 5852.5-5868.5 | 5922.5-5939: 1.07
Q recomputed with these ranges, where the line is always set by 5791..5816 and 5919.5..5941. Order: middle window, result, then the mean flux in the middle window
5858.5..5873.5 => 0.45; 32.4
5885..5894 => 1.78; 26.6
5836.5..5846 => -0.85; 36.7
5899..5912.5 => -0.48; 34.1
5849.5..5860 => 0.97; 30.4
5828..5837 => 0.67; 31.3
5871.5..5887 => -0.05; 33.4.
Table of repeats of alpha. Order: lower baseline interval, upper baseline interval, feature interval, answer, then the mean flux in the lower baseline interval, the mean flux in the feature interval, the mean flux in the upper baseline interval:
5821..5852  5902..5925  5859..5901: 0.094 mag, 35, 31.3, 33.4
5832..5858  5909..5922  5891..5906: 0.066 mag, 34.2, 30.7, 32.2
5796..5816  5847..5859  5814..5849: -0.057 mag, 35.6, 35.6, 32.3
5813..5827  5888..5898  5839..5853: -0.103 mag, 37.4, 36.4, 25.2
